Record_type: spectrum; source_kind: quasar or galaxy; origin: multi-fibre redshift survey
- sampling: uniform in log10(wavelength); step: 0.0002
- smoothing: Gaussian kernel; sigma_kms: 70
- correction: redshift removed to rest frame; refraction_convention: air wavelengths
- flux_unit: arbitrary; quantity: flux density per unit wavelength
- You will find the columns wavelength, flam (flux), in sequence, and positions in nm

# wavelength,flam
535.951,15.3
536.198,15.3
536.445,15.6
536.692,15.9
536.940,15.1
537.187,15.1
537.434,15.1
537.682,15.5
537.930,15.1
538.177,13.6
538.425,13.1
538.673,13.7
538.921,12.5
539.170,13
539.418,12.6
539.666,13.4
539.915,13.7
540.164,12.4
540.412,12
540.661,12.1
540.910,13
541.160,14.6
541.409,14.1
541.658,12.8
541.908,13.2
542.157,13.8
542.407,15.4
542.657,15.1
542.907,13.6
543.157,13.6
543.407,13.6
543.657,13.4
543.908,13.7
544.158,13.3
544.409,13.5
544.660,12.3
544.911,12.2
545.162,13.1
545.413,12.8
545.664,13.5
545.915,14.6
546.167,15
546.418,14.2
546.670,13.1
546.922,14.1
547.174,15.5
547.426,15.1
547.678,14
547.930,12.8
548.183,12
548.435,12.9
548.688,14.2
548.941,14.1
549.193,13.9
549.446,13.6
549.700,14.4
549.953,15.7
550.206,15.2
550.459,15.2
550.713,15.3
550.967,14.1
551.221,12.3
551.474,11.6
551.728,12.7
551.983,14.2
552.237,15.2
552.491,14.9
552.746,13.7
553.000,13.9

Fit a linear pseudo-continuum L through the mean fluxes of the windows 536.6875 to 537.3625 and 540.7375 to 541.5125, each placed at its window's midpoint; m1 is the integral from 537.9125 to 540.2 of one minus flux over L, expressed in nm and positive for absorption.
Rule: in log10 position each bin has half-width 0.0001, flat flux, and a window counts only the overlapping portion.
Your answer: 0.20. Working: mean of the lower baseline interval 15.3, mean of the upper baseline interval 13.8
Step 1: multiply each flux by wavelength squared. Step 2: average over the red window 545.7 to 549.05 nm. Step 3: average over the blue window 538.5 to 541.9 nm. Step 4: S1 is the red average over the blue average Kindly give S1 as 1.1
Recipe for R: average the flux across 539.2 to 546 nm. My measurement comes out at 13.4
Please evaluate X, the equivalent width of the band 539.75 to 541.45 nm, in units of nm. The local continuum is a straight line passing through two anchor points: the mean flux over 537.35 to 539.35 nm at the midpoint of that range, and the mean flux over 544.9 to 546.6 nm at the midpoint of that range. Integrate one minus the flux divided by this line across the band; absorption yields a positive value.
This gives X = 0.09 nm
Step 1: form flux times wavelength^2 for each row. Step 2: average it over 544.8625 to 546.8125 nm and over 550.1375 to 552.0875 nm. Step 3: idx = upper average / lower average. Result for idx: 1.0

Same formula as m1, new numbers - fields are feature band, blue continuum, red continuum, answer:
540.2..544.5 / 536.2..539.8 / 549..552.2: 0.19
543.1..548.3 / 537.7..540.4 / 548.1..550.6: 0.11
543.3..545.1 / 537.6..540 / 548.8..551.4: 0.10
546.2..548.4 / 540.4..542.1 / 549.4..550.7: 0.08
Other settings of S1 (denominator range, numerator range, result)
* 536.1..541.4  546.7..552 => 1.04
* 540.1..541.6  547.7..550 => 1.08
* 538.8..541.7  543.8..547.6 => 1.08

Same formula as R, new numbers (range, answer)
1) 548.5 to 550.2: 14.3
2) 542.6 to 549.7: 13.7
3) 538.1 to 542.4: 13.2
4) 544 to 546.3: 13.4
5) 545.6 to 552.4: 14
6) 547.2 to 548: 14.2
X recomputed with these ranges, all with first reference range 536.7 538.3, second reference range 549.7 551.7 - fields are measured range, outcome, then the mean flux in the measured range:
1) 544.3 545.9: 0.16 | 13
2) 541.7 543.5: 0.08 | 14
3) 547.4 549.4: 0.10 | 13.6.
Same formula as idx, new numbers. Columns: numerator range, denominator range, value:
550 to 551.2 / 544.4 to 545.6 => 1.18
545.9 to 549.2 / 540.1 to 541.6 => 1.09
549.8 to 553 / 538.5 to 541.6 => 1.13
